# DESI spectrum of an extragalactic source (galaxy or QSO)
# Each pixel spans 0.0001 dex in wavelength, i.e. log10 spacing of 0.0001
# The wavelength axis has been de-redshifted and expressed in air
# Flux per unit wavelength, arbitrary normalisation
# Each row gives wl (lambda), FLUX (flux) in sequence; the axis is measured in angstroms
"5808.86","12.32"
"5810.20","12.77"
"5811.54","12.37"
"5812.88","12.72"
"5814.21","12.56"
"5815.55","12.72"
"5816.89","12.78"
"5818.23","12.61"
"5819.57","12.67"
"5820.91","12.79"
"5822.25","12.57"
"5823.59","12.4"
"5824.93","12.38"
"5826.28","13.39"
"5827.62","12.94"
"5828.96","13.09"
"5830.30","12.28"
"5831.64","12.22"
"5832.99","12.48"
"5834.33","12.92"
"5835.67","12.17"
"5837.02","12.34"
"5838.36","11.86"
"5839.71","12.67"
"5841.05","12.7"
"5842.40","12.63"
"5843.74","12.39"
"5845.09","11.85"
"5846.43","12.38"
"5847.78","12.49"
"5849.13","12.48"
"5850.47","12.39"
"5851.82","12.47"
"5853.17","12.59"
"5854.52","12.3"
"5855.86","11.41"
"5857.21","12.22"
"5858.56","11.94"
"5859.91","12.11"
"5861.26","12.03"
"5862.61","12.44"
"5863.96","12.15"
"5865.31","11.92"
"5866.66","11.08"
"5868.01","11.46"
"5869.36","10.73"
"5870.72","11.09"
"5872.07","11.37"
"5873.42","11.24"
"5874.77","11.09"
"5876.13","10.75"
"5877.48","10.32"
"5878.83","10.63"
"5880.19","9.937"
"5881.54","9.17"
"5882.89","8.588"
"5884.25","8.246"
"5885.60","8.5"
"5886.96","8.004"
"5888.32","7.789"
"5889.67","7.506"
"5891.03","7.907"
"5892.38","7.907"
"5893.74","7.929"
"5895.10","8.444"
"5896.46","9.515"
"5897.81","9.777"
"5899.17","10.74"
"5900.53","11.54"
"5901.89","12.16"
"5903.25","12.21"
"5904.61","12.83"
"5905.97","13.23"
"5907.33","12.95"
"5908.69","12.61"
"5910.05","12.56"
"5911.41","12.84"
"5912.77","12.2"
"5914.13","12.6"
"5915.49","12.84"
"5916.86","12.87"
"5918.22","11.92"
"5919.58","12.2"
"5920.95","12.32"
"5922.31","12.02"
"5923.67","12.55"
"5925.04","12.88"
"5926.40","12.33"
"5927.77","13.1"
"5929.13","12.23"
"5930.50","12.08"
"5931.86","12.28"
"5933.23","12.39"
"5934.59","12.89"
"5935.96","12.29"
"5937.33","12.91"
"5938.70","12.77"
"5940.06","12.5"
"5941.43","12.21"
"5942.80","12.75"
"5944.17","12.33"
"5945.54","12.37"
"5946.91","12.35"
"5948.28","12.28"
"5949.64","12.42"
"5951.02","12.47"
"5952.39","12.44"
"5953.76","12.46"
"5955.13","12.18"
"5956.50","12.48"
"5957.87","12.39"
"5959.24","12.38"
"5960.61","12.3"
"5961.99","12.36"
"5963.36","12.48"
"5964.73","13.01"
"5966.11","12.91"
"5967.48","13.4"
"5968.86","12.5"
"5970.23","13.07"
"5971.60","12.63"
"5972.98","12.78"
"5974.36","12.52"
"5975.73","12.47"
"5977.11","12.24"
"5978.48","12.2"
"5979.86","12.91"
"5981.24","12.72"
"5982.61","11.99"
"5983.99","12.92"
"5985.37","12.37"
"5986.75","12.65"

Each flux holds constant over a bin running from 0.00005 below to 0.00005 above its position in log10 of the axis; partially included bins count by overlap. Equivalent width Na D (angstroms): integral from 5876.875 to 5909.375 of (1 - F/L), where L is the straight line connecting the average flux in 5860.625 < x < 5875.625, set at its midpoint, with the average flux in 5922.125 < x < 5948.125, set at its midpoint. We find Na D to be 5.32 angstroms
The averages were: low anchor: 11.5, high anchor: 12.5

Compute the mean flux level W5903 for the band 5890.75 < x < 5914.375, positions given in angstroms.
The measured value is 11.1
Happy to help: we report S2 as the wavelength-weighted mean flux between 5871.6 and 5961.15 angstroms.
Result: 11.5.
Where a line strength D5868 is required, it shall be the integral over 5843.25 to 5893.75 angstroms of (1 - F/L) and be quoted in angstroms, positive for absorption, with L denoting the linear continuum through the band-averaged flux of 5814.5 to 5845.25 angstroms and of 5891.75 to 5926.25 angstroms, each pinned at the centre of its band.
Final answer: 5.7 angstroms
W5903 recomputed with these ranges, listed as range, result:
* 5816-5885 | 11.9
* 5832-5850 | 12.4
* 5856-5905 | 10.4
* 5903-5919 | 12.7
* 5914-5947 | 12.5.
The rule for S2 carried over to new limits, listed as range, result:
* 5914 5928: 12.5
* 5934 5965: 12.5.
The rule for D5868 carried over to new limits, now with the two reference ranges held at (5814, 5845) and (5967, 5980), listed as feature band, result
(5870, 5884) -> 2.49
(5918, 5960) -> 0.67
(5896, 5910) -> 0.87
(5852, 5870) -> 1.00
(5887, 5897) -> 3.56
